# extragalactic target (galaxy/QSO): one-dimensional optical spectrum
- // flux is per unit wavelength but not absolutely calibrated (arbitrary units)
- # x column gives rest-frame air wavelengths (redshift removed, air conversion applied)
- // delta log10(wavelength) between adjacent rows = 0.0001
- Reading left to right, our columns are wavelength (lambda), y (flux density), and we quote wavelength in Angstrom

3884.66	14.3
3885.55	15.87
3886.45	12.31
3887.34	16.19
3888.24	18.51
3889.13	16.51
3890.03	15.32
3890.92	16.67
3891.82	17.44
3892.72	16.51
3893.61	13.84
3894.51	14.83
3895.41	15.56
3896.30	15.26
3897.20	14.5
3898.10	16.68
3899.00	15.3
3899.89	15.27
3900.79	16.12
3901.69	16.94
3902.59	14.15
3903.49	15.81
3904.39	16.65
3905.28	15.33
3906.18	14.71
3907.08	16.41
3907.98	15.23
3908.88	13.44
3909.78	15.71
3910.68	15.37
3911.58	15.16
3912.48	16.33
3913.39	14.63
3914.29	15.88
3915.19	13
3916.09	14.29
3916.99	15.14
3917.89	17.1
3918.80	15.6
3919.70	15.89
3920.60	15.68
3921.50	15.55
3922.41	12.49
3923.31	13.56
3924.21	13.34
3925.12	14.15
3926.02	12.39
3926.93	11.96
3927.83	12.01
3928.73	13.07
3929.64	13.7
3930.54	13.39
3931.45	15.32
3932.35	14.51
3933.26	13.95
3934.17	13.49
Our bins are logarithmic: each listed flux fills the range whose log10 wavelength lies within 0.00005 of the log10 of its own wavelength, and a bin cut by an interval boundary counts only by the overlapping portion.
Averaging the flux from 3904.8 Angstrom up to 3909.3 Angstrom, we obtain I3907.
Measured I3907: 15.1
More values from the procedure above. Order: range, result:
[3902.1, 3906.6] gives 15.4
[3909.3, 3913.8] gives 15.4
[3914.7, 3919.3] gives 15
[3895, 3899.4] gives 15.5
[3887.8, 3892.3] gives 16.9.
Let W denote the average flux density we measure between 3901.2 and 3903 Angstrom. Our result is 15.6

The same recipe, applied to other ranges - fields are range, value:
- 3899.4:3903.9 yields 15.7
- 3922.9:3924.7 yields 13.4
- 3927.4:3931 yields 13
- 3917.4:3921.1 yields 16.1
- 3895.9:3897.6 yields 14.9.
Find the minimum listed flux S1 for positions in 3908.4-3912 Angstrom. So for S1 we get 13.44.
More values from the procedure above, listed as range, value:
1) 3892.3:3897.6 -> 13.84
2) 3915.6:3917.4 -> 14.29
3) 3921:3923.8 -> 12.49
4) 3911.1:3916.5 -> 13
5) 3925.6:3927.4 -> 11.96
